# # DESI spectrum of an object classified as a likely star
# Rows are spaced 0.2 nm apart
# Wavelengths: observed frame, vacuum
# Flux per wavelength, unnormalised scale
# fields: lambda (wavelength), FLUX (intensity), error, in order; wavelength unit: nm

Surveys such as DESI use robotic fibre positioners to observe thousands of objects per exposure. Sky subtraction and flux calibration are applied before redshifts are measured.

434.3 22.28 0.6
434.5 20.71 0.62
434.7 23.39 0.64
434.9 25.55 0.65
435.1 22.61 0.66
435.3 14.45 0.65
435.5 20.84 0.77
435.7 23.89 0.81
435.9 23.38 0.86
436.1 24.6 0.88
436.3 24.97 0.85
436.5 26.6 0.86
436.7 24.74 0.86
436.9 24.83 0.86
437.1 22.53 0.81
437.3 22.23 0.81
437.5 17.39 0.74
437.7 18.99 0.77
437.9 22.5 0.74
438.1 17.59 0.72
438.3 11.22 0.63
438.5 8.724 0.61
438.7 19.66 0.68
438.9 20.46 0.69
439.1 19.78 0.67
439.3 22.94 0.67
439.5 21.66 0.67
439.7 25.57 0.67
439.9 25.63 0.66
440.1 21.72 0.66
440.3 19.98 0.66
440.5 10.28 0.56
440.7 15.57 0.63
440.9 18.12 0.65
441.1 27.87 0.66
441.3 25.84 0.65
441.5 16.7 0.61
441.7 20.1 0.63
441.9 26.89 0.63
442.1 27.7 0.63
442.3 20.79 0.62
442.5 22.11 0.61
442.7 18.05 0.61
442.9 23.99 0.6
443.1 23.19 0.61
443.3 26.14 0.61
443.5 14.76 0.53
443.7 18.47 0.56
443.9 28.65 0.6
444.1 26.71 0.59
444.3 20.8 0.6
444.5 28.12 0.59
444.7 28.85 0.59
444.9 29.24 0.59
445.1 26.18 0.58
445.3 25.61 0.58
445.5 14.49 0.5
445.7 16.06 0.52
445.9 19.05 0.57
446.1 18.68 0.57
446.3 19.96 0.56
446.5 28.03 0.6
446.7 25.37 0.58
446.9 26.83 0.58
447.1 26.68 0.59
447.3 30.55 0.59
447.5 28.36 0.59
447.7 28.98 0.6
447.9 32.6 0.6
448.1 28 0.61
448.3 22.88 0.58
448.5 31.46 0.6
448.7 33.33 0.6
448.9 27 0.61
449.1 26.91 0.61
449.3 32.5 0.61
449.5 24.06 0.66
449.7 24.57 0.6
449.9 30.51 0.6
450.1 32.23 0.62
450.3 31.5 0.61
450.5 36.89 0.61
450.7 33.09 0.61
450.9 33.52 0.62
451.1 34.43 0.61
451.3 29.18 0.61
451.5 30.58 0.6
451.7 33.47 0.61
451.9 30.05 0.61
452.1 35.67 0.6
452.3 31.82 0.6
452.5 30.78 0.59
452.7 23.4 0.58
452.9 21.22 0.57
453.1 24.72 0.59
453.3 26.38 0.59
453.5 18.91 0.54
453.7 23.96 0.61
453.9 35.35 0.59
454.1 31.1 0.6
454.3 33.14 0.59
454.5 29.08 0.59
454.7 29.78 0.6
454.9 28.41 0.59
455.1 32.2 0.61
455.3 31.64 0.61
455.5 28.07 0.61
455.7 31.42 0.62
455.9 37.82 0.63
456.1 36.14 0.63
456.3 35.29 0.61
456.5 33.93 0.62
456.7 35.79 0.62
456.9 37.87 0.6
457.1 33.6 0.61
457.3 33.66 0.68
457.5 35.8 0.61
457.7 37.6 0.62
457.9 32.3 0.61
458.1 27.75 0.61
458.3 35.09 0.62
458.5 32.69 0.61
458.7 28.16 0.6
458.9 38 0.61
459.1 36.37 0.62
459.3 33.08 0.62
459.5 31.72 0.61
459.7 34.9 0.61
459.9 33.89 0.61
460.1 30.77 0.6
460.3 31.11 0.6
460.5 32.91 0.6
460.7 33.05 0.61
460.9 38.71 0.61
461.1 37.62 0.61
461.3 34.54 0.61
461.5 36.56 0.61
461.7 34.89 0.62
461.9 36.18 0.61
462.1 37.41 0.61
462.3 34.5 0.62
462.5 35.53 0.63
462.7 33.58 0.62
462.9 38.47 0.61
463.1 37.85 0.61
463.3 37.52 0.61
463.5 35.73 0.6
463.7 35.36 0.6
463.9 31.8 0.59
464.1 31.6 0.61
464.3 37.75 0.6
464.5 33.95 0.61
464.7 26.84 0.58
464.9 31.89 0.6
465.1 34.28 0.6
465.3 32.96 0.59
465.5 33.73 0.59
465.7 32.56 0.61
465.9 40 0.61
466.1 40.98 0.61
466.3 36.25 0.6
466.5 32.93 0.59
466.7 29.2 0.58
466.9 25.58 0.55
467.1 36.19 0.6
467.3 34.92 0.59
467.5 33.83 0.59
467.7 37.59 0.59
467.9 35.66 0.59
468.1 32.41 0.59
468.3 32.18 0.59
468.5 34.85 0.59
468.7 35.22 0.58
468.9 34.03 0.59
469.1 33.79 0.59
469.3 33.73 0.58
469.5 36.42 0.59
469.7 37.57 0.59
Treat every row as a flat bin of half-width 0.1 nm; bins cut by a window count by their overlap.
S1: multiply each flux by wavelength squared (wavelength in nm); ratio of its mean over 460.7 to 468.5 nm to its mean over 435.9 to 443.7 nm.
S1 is 1.83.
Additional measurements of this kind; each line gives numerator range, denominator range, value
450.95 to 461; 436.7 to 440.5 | 1.72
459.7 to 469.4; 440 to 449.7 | 1.56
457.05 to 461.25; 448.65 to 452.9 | 1.15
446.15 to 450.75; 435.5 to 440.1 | 1.41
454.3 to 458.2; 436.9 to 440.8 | 1.85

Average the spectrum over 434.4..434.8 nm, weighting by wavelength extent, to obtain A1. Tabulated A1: 22.1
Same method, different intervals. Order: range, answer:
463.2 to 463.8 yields 36.2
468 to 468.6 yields 33.1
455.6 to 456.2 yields 35.1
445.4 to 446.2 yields 17.1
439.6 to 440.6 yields 20.6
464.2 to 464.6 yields 35.9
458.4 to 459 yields 32.9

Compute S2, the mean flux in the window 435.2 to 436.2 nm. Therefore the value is 21.4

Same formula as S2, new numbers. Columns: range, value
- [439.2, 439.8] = 23.4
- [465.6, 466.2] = 37.8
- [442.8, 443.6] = 22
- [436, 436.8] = 25.2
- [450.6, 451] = 33.3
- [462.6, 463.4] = 36.9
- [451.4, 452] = 31.4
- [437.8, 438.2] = 20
